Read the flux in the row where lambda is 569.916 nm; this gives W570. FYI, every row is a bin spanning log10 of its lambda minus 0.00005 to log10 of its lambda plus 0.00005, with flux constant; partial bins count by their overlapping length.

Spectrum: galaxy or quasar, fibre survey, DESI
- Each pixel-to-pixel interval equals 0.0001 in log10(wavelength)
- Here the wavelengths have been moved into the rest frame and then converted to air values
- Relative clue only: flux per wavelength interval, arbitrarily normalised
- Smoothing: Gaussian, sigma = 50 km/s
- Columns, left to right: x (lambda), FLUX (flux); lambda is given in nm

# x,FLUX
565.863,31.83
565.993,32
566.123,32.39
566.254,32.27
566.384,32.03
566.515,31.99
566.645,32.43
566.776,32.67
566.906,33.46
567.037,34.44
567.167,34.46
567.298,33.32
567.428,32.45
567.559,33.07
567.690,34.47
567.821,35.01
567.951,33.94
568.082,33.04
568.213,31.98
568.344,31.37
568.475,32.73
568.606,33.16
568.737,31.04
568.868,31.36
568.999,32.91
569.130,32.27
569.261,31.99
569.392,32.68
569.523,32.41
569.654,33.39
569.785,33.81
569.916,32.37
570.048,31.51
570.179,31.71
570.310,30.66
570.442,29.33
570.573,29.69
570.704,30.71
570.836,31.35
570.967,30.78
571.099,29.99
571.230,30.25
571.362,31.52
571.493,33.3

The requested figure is 32.37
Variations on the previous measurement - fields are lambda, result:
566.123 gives 32.39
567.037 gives 34.44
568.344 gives 31.37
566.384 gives 32.03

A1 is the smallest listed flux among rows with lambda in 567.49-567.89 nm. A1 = 33.07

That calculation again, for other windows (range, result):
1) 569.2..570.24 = 31.51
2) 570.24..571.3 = 29.33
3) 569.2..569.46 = 31.99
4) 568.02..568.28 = 31.98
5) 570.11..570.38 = 30.66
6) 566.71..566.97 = 32.67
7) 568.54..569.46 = 31.04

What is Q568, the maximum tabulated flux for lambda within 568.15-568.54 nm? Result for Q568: 32.73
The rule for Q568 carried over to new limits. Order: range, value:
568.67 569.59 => 32.91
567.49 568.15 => 35.01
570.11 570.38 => 31.71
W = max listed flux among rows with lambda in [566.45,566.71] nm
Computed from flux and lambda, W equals 32.43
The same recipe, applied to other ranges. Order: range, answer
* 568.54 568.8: 33.16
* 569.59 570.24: 33.81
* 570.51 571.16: 31.35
